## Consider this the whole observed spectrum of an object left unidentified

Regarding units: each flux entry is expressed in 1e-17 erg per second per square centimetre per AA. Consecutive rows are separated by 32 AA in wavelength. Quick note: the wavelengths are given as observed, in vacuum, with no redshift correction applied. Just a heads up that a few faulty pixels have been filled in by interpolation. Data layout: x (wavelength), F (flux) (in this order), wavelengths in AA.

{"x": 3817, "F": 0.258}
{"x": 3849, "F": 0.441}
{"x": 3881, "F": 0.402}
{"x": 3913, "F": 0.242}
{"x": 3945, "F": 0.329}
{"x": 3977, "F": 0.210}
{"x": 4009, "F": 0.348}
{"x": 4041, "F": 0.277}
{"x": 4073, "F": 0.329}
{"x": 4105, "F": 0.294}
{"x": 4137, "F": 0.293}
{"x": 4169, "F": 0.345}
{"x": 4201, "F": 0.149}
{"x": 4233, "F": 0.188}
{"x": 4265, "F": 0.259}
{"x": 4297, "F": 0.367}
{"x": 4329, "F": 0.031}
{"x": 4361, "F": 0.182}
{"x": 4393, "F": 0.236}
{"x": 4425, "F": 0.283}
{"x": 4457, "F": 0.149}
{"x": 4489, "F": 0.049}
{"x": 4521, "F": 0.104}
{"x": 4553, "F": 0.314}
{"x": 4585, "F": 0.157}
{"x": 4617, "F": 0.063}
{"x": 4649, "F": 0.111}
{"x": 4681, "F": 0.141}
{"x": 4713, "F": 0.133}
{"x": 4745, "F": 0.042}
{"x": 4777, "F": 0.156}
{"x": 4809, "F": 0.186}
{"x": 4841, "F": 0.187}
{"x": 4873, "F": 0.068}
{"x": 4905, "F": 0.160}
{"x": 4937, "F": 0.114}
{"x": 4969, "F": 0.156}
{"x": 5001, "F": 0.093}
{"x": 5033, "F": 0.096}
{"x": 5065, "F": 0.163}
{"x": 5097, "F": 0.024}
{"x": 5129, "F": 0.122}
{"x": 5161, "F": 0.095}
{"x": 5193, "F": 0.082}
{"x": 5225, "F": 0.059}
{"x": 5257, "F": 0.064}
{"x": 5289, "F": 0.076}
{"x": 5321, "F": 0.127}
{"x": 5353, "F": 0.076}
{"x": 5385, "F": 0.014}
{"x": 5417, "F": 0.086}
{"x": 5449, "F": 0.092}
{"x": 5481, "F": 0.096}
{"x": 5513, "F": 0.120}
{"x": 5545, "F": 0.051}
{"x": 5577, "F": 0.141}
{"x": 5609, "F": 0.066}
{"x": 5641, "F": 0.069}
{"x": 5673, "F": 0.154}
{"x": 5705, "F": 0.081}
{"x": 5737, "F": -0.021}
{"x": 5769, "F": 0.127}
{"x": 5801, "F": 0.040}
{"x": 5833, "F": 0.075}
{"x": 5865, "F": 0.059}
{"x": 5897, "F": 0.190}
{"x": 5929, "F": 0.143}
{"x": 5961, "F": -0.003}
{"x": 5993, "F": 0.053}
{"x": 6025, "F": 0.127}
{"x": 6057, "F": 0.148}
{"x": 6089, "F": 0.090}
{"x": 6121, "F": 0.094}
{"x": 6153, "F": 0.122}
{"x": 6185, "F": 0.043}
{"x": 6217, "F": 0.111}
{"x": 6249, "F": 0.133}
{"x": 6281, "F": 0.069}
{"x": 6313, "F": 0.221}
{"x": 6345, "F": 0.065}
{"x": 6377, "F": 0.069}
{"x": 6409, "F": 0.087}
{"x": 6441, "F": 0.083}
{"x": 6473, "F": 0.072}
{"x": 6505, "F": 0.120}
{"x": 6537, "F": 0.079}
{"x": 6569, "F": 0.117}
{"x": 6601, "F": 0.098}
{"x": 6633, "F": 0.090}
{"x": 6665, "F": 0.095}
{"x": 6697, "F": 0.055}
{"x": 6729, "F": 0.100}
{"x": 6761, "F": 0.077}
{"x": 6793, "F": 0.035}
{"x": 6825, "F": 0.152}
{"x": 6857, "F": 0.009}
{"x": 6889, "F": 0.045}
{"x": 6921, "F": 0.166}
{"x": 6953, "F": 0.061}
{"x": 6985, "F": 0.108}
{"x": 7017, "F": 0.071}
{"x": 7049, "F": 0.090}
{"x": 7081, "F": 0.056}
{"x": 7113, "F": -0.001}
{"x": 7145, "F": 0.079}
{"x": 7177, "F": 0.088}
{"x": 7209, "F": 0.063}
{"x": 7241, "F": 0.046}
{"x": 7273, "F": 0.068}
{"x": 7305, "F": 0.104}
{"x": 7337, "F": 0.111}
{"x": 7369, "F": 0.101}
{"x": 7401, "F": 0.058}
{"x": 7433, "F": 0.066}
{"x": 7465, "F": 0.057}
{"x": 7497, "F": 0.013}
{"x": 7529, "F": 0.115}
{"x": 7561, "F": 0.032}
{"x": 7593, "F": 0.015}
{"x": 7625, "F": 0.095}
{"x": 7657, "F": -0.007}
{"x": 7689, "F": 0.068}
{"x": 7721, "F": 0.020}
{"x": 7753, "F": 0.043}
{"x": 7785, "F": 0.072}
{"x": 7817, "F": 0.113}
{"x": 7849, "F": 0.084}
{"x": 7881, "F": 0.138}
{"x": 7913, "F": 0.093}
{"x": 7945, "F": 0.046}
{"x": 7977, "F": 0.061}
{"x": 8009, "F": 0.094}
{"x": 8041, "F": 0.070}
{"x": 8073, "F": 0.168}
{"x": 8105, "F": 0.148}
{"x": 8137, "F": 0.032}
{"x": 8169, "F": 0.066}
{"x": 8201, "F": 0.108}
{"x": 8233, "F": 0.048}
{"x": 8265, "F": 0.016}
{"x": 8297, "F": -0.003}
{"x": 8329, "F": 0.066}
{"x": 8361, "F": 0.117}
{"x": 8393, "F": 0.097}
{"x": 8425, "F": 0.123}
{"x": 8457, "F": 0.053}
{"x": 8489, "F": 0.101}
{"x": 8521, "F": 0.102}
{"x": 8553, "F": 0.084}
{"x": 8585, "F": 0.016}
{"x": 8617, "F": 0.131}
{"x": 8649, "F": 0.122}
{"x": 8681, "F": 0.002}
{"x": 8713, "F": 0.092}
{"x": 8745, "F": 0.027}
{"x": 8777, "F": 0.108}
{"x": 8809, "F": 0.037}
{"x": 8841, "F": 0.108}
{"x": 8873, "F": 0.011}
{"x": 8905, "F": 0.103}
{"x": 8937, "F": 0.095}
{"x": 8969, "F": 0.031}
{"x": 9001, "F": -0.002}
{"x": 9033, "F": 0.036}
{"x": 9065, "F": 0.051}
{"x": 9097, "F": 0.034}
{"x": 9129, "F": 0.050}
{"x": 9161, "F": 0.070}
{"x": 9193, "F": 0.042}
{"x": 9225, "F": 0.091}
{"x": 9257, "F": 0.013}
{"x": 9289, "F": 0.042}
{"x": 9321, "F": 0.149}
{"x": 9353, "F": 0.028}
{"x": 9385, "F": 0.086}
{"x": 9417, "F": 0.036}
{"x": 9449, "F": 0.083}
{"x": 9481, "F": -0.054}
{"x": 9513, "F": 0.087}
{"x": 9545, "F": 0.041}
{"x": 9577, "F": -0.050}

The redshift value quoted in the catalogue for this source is 1.17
